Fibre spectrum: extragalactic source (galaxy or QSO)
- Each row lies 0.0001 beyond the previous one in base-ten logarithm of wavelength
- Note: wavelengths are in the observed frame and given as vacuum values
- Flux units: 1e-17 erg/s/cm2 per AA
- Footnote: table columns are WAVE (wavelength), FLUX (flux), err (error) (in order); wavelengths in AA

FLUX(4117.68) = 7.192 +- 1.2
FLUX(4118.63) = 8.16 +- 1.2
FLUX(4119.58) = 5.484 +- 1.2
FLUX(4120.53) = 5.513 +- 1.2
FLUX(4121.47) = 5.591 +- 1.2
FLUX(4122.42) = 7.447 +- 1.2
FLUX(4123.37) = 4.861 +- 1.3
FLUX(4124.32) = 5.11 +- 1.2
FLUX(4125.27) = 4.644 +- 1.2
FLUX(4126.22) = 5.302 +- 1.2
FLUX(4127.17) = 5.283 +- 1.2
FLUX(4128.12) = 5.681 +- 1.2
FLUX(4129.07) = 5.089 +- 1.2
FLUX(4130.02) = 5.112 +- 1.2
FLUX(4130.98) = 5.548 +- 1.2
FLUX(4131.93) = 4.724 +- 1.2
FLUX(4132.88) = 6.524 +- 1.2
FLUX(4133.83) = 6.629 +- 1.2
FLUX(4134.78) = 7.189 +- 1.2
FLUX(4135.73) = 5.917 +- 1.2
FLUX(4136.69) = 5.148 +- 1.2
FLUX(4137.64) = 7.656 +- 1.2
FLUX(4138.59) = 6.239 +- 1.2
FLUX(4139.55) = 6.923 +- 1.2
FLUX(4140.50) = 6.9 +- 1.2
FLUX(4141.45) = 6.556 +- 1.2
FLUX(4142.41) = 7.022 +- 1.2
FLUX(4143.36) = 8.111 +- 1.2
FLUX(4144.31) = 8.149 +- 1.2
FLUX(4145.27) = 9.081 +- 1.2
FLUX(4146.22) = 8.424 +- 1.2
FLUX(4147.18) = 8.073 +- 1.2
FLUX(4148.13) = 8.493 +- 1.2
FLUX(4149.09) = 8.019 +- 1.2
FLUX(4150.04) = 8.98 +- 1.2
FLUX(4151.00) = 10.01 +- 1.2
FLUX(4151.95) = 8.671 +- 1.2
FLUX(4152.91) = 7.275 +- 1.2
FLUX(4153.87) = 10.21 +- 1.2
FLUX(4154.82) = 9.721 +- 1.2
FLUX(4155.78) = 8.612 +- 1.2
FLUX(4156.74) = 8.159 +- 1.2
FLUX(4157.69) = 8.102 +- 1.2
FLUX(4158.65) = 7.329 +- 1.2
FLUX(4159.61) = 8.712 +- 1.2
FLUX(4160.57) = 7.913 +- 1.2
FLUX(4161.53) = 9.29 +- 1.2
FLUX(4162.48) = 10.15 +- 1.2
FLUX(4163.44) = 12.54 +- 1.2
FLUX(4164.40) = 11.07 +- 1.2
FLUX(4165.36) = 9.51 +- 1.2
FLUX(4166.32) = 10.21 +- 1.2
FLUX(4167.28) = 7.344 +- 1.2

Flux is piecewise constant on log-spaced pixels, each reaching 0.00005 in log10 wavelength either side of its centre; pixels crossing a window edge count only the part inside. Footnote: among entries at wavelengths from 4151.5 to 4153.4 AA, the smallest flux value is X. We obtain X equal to 7.275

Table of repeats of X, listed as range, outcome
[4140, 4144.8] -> 6.556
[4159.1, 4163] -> 7.913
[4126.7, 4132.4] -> 4.724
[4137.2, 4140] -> 6.239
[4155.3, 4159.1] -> 7.329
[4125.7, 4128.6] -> 5.283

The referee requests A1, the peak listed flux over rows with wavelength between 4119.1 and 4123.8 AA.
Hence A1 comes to 7.447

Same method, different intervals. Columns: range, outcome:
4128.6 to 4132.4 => 5.548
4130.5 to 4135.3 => 7.189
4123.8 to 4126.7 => 5.302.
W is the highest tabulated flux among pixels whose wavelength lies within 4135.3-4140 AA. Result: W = 7.656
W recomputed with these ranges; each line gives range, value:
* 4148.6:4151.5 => 10.01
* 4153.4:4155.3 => 10.21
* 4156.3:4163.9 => 12.54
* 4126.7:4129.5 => 5.681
